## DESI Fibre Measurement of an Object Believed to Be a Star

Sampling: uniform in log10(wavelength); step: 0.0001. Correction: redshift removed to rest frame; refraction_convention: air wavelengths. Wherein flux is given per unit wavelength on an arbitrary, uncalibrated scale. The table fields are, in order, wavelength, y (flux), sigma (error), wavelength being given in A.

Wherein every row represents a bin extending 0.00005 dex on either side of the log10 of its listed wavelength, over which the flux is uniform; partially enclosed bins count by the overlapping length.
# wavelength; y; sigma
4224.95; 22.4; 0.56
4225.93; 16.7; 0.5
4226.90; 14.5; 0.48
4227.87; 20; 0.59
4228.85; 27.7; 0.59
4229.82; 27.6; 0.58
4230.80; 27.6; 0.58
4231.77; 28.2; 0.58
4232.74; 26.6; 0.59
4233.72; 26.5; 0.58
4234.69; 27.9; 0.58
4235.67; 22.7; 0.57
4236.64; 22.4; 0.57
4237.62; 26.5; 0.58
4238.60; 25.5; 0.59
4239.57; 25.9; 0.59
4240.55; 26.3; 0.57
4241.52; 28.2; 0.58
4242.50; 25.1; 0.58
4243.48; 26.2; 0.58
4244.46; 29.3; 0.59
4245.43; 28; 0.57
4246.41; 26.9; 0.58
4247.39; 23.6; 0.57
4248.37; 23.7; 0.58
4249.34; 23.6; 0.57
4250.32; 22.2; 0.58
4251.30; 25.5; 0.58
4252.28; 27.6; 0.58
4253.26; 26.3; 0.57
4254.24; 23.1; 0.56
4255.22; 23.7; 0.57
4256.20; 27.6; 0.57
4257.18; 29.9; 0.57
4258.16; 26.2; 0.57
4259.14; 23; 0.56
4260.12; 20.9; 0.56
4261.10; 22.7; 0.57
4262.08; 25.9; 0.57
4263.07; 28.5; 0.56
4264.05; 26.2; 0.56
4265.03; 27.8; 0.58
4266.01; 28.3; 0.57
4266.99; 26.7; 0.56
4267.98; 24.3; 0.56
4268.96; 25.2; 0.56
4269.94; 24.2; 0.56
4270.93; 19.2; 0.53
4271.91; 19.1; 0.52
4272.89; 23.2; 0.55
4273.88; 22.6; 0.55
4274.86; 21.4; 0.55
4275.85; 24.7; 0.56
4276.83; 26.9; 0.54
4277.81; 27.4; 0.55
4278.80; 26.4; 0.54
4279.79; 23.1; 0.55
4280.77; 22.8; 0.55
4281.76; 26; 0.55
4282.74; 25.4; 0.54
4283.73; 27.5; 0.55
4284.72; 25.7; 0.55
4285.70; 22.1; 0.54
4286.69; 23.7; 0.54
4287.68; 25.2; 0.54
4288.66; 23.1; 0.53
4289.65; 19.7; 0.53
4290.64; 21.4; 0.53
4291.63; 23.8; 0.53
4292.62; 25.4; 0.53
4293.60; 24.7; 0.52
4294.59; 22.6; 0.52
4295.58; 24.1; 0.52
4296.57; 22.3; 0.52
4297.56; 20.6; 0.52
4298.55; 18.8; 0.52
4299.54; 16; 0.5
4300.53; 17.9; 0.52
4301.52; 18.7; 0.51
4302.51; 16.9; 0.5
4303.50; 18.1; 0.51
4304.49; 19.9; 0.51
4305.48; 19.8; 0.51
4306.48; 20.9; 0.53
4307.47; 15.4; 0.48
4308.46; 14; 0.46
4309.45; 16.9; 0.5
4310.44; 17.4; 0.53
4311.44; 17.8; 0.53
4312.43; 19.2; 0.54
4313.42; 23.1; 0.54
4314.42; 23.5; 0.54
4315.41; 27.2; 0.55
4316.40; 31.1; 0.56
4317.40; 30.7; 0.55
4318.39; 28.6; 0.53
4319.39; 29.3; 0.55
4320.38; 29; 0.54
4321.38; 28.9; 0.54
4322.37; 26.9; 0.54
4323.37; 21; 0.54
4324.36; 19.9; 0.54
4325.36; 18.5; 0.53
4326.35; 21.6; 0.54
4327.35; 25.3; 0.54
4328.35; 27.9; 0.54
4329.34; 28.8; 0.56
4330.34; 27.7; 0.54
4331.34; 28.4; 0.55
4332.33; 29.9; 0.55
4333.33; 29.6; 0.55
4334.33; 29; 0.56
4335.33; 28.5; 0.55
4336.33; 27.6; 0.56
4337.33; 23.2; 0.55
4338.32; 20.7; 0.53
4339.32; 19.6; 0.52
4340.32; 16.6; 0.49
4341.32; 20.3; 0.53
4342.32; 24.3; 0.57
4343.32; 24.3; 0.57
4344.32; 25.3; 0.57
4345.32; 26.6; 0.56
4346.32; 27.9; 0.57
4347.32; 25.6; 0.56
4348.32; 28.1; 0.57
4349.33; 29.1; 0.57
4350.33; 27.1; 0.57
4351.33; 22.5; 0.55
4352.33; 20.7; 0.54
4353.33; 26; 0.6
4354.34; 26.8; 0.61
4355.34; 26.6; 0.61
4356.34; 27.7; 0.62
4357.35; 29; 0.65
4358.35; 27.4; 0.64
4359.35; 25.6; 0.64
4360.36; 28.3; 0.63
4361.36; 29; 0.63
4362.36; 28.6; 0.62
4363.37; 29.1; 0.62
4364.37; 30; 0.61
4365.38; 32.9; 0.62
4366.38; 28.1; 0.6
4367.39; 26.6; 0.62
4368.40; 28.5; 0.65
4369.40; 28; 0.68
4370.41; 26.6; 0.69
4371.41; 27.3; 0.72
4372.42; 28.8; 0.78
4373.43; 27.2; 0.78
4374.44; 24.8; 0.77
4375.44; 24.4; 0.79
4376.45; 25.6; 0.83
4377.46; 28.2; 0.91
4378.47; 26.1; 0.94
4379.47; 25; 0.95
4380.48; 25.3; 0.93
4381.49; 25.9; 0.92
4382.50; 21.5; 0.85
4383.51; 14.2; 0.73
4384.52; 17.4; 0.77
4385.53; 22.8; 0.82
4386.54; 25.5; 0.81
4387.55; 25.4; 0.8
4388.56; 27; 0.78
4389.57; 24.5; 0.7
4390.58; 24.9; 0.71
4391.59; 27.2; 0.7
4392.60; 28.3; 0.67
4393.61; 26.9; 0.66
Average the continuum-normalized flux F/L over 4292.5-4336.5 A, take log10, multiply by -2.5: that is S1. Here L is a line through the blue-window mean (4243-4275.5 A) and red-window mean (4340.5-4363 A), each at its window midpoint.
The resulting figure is 0.10 mag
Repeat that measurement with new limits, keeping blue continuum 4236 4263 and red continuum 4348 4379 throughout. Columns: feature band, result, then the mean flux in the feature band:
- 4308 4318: 0.190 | 22.2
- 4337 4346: 0.197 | 22.4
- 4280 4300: 0.133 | 23.1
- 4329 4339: -0.016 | 27.2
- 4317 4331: 0.025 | 26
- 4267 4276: 0.135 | 22.8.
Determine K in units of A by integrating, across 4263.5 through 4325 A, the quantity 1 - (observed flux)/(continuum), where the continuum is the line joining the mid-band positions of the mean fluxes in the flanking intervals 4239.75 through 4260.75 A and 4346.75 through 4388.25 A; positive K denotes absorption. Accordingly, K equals 6.5 A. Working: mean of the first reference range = 25.6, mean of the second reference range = 26.2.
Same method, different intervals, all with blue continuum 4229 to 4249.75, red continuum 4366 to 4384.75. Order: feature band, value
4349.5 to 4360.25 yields -0.29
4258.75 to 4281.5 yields 1.38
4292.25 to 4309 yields 3.94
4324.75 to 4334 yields -0.28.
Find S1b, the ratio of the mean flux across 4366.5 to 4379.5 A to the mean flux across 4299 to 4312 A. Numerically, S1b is 1.5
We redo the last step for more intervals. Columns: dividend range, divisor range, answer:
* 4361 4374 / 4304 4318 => 1.34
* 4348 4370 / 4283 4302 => 1.23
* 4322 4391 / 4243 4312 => 1.10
